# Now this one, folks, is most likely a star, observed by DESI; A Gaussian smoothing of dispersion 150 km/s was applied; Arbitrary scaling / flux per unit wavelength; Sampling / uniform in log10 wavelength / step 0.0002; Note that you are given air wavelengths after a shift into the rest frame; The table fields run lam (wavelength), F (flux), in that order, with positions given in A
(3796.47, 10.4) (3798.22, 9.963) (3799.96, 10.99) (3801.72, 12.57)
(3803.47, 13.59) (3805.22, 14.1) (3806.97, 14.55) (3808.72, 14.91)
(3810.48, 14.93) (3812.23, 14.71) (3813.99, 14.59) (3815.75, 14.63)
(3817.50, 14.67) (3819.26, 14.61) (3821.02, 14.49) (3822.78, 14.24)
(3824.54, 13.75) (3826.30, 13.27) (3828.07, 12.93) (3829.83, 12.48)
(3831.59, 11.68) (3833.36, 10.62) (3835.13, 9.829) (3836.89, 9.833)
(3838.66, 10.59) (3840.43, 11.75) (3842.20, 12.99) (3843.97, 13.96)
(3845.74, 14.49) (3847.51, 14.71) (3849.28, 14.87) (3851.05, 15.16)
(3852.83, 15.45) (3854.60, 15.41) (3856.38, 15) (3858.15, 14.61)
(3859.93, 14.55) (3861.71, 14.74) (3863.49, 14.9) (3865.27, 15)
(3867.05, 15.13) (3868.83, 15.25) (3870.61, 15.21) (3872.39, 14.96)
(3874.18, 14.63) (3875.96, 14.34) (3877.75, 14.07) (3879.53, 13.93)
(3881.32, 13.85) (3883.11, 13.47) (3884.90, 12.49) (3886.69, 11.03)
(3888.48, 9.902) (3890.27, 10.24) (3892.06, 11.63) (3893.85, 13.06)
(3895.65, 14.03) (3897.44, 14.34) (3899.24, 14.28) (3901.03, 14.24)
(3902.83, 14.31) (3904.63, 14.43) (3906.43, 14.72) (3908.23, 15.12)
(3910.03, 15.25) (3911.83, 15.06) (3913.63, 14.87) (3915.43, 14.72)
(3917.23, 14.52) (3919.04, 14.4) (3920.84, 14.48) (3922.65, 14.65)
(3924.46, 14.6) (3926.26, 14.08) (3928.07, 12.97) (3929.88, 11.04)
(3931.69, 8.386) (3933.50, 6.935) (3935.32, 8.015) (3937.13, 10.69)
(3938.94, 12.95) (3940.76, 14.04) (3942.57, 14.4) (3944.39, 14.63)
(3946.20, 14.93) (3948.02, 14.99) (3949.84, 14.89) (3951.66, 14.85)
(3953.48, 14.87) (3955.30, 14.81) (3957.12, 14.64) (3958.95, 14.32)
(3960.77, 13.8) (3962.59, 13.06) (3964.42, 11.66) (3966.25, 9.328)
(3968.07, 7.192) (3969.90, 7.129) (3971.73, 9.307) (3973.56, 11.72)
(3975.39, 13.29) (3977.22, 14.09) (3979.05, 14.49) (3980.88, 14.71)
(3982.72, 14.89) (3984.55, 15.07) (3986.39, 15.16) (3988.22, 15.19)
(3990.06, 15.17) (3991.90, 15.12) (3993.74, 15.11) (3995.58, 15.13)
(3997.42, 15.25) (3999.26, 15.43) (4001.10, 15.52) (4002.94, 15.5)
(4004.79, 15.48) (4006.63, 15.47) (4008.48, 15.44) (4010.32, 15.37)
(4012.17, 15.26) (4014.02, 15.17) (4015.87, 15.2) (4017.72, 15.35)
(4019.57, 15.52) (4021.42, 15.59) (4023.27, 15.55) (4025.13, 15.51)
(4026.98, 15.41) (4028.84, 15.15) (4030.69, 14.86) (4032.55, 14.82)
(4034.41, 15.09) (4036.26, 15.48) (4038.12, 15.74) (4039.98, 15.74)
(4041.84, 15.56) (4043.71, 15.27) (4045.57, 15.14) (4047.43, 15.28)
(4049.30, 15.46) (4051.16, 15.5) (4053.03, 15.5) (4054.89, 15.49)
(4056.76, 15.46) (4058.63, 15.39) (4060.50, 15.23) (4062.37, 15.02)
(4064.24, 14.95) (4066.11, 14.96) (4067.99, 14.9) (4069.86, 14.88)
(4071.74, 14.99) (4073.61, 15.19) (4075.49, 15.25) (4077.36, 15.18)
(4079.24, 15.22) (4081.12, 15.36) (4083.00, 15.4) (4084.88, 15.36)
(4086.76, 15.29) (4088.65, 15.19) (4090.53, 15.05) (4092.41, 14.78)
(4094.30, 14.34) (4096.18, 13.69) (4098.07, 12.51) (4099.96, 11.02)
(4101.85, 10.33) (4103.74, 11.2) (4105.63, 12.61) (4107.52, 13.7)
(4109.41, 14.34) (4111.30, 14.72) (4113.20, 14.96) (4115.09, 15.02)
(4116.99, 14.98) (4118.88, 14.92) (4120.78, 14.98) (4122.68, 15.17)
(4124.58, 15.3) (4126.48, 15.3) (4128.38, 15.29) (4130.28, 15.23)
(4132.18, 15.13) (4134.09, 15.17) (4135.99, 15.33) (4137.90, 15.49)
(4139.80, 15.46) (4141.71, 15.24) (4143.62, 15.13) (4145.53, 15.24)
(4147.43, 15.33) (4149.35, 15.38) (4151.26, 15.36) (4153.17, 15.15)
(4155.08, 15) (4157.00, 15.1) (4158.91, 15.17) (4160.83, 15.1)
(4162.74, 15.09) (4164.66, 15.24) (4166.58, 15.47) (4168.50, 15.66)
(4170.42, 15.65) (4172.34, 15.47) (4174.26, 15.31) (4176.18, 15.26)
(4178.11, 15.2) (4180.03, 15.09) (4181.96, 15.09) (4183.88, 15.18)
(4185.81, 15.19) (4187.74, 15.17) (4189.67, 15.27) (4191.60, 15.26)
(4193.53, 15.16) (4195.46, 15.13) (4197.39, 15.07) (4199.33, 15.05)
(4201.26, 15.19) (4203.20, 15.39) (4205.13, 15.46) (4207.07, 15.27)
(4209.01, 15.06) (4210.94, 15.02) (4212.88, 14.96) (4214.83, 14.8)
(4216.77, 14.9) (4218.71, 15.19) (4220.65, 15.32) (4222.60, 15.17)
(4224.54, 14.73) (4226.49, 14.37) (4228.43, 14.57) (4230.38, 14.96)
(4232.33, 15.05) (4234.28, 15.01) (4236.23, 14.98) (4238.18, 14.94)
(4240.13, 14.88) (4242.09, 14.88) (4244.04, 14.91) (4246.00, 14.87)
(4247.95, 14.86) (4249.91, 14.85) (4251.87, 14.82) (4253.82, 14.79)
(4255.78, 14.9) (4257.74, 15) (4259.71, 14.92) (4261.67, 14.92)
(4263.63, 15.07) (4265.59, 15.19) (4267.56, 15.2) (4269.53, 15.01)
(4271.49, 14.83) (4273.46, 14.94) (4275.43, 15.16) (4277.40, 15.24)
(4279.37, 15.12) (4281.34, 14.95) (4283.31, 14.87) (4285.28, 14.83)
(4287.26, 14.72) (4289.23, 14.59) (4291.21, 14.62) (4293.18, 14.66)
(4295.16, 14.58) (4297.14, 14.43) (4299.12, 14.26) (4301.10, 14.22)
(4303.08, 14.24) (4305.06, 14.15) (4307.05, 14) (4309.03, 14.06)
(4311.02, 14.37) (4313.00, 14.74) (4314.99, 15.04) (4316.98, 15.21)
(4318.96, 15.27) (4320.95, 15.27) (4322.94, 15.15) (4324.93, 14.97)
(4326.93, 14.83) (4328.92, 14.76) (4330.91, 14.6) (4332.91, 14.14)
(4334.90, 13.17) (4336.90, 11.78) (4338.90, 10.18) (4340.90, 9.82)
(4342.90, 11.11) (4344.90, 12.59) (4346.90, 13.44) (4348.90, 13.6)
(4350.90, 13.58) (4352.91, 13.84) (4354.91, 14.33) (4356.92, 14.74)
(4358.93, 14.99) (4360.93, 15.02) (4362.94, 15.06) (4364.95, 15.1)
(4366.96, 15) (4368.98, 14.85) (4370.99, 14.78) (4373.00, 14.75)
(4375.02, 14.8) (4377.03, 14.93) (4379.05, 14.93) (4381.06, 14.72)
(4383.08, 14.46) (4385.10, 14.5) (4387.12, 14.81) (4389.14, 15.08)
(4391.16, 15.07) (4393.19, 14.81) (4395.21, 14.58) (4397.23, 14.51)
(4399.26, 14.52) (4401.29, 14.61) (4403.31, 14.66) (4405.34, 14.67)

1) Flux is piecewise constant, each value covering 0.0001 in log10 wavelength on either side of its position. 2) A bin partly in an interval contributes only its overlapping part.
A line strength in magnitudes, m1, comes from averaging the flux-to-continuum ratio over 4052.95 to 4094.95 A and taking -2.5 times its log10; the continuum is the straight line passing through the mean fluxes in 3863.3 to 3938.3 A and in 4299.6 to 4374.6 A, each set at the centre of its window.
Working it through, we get -0.11 mag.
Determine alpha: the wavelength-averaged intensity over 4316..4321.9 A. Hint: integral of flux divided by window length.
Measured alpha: 15.3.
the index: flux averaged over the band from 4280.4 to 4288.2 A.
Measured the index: 14.8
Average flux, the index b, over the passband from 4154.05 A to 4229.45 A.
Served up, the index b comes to 15.1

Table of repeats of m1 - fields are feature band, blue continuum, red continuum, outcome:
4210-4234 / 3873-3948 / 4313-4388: -0.08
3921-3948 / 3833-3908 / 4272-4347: 0.11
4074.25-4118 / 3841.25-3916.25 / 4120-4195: 0.06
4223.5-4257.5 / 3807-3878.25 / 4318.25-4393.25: -0.05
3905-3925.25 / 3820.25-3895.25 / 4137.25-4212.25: -0.08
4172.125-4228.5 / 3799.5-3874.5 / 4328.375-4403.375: -0.08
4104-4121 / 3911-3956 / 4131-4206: 0.04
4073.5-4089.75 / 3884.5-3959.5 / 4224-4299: -0.09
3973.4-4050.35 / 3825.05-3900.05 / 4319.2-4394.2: -0.11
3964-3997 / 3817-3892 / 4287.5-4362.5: 0.05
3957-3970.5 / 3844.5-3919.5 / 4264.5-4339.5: 0.25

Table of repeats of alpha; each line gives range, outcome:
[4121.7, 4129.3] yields 15.3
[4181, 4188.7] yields 15.2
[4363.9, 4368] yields 15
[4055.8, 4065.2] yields 15.2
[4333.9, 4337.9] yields 12.5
